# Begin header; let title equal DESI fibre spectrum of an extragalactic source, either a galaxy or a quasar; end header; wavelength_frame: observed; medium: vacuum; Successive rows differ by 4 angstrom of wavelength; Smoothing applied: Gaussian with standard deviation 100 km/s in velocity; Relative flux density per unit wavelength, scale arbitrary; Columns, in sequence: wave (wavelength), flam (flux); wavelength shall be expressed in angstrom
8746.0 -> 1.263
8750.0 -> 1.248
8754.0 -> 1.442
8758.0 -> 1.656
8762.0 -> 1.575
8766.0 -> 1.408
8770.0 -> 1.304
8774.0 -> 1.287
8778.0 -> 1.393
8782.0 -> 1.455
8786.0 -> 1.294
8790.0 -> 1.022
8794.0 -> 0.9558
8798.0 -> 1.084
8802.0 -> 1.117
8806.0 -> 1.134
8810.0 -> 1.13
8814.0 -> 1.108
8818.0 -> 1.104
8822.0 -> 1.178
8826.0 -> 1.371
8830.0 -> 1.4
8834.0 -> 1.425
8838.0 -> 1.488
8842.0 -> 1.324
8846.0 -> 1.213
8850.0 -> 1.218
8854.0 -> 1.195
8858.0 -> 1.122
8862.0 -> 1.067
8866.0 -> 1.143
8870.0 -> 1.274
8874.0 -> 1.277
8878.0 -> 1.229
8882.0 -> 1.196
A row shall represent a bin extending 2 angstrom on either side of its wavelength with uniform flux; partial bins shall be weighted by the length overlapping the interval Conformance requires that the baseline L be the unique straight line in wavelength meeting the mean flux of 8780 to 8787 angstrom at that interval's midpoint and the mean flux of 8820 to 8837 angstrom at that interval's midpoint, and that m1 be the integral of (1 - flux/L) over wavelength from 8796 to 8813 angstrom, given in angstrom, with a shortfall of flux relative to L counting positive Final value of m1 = 3.2 angstrom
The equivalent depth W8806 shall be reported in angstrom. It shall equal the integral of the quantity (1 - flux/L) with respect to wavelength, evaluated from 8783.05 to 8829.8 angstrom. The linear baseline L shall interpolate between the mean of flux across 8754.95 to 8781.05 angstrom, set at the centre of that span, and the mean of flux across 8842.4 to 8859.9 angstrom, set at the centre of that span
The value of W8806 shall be 6.1 angstrom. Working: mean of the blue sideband 1.44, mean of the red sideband 1.2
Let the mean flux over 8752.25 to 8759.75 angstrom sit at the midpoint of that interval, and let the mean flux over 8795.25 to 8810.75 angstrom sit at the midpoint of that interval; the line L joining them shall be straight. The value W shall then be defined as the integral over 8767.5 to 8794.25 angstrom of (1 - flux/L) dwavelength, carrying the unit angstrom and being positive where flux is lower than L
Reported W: 1.03 angstrom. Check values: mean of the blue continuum 1.55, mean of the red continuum 1.11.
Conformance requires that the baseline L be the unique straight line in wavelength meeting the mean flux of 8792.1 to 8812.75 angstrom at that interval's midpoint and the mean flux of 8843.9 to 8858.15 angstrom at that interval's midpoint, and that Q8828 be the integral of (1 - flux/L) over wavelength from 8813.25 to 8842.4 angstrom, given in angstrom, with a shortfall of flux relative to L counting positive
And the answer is -4.1 angstrom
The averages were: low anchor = 1.09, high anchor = 1.2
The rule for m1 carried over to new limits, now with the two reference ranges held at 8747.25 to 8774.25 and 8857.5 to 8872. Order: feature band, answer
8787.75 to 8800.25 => 2.9 angstrom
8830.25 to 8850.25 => -2.2 angstrom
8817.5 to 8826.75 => 0.4 angstrom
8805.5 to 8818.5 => 1.7 angstrom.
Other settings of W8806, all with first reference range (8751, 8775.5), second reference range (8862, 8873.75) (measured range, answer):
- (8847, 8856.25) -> 0.2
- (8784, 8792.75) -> 1.5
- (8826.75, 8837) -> -1.1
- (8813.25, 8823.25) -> 1.4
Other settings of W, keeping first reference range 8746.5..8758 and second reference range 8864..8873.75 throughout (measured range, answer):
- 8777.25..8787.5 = -0.3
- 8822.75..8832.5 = -0.6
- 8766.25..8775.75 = 0.3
